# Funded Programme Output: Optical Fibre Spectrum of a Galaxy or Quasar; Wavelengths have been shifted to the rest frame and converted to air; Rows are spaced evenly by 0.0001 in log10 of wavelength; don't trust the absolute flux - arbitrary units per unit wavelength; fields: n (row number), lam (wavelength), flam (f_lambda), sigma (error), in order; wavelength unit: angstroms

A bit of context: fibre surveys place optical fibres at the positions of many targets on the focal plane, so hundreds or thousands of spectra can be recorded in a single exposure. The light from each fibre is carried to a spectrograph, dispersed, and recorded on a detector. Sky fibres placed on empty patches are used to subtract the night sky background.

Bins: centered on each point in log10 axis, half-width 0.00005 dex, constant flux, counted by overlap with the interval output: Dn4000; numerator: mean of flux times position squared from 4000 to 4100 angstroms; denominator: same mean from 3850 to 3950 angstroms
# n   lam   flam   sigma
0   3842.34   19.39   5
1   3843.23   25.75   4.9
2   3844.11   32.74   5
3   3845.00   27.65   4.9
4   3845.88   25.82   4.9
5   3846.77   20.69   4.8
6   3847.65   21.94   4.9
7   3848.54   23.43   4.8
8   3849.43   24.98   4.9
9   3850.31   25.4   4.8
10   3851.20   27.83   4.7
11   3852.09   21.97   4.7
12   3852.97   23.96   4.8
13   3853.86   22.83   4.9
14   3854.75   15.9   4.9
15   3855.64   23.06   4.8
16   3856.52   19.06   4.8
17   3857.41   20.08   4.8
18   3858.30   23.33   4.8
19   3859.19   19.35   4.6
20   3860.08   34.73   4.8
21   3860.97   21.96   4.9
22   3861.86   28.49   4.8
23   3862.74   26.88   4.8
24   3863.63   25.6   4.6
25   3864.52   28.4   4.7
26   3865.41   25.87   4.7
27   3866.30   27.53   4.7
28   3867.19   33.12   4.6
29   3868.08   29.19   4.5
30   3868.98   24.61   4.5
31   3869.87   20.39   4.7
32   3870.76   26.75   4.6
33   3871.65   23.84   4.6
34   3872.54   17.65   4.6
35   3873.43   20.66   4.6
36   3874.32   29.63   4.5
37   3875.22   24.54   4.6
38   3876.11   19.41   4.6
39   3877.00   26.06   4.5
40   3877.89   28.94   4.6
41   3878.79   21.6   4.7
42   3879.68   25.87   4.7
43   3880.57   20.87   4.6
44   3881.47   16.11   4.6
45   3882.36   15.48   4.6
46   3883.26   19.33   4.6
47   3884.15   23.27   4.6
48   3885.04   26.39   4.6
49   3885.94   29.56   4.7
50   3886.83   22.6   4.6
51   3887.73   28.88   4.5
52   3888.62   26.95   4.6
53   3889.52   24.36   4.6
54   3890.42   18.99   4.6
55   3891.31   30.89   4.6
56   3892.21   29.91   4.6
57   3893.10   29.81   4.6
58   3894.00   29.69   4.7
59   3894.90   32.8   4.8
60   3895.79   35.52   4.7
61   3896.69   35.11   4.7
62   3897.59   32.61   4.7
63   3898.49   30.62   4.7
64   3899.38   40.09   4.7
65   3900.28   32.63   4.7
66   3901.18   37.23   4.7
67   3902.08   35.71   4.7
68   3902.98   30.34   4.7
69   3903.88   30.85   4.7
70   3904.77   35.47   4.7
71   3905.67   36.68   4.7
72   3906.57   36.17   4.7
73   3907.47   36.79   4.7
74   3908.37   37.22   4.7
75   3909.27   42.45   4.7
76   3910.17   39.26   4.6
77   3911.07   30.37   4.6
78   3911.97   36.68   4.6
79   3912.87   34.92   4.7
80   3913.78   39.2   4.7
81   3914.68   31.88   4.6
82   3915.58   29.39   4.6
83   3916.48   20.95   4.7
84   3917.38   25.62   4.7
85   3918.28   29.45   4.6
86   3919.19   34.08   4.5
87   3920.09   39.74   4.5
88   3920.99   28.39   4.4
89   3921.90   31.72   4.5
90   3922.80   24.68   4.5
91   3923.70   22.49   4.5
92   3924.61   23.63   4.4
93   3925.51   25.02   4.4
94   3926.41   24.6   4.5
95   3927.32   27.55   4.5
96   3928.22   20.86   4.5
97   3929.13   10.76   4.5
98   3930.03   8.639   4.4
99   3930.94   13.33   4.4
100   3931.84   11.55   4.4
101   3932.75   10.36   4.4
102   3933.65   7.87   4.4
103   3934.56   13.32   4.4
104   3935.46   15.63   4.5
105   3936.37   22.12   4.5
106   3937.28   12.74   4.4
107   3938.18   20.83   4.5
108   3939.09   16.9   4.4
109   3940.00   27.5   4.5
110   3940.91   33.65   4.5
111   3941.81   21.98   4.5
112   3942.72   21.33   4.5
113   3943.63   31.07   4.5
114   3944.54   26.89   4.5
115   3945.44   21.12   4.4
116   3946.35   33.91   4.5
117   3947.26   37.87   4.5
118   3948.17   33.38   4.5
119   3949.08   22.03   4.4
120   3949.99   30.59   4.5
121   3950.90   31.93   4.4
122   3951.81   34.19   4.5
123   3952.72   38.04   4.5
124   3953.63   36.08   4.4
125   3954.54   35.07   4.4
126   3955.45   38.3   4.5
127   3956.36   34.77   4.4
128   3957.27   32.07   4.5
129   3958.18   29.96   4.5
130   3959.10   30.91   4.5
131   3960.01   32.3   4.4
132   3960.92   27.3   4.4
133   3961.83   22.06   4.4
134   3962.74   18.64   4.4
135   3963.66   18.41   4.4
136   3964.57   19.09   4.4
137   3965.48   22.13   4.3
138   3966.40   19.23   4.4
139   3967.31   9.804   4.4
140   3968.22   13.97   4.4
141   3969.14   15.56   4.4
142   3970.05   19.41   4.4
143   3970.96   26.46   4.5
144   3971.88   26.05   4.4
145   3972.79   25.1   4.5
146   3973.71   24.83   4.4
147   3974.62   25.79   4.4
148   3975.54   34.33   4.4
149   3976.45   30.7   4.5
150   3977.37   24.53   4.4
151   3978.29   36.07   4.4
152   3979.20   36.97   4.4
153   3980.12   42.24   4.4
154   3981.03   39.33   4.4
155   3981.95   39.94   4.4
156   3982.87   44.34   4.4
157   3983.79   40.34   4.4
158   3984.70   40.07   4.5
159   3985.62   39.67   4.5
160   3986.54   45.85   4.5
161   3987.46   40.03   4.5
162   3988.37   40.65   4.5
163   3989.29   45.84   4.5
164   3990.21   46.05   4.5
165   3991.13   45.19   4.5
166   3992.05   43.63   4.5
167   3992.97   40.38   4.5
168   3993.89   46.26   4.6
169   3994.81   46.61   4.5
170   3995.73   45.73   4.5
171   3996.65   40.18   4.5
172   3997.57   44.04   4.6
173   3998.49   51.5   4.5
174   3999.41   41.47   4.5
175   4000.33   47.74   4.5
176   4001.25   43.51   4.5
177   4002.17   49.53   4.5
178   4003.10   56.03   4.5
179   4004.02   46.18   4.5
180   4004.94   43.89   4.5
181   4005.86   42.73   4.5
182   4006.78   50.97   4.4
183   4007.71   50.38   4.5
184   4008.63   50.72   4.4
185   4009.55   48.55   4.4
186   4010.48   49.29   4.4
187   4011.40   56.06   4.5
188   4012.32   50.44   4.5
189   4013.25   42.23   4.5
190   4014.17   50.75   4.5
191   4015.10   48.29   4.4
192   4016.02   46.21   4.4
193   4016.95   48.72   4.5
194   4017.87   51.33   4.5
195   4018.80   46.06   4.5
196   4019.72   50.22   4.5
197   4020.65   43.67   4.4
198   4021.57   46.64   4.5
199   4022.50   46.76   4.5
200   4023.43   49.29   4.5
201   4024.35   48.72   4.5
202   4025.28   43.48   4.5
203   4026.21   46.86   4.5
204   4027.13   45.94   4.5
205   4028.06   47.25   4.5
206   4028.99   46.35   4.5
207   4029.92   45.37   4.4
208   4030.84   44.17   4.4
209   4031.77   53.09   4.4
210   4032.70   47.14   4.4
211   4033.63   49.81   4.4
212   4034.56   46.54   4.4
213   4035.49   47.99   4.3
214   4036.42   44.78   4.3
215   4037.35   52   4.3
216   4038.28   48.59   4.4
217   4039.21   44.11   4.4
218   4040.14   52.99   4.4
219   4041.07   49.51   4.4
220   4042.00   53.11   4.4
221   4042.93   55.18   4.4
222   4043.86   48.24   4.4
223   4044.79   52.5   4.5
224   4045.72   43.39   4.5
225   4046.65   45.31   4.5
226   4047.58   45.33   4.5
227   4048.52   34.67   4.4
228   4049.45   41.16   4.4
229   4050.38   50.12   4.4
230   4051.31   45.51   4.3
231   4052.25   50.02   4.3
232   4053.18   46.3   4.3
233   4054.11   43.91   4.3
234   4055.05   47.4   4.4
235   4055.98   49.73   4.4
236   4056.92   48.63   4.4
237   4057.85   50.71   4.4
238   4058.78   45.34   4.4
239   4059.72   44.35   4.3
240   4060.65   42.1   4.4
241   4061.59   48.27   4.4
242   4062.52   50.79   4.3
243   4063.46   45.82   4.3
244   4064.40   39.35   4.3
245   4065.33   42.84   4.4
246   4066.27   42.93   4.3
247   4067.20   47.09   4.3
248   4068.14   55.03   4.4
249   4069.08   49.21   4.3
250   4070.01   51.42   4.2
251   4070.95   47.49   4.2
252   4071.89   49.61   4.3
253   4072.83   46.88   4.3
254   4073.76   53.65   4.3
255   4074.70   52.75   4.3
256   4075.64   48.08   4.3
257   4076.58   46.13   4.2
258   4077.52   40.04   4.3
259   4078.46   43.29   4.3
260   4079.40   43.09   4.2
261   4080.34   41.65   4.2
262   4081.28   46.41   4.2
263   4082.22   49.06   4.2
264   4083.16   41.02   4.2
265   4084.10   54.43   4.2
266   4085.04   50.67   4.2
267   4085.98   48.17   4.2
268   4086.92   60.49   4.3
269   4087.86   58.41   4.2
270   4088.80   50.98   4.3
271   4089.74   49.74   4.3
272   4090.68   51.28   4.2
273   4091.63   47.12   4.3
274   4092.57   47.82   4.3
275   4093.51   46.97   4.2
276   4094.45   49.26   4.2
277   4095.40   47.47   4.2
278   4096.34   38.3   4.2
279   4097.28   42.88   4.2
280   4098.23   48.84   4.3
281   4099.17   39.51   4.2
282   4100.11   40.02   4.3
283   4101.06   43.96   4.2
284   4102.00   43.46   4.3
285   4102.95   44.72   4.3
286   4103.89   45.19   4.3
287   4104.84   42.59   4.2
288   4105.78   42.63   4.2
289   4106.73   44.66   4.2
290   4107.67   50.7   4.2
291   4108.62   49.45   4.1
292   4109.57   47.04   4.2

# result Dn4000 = 1.9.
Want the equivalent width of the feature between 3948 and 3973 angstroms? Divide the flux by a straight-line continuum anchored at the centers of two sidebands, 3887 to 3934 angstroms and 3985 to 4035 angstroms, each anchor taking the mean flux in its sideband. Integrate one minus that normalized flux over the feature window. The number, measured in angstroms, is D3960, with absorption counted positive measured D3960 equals 7.4 angstroms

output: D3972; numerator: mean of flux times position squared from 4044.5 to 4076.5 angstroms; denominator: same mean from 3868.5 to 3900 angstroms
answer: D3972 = 1.97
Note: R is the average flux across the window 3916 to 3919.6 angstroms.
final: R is 27.5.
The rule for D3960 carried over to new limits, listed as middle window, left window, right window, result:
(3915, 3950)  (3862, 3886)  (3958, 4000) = 7.21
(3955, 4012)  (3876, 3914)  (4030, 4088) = 4.43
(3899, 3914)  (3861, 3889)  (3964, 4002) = -4.40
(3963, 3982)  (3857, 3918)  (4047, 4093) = 5.91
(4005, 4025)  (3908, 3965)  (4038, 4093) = -4.47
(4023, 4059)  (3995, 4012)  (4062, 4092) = 0.41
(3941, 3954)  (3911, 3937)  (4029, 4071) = -0.86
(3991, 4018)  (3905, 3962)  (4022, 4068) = -4.92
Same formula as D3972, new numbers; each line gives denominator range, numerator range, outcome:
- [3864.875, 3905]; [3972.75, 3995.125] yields 1.50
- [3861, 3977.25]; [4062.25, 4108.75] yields 1.91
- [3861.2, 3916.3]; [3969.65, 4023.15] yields 1.55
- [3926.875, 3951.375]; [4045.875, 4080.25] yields 2.27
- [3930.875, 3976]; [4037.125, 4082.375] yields 2.01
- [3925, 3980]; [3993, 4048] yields 2.00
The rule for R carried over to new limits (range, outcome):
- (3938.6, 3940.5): 22.3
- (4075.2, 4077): 47.1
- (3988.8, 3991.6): 45.6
